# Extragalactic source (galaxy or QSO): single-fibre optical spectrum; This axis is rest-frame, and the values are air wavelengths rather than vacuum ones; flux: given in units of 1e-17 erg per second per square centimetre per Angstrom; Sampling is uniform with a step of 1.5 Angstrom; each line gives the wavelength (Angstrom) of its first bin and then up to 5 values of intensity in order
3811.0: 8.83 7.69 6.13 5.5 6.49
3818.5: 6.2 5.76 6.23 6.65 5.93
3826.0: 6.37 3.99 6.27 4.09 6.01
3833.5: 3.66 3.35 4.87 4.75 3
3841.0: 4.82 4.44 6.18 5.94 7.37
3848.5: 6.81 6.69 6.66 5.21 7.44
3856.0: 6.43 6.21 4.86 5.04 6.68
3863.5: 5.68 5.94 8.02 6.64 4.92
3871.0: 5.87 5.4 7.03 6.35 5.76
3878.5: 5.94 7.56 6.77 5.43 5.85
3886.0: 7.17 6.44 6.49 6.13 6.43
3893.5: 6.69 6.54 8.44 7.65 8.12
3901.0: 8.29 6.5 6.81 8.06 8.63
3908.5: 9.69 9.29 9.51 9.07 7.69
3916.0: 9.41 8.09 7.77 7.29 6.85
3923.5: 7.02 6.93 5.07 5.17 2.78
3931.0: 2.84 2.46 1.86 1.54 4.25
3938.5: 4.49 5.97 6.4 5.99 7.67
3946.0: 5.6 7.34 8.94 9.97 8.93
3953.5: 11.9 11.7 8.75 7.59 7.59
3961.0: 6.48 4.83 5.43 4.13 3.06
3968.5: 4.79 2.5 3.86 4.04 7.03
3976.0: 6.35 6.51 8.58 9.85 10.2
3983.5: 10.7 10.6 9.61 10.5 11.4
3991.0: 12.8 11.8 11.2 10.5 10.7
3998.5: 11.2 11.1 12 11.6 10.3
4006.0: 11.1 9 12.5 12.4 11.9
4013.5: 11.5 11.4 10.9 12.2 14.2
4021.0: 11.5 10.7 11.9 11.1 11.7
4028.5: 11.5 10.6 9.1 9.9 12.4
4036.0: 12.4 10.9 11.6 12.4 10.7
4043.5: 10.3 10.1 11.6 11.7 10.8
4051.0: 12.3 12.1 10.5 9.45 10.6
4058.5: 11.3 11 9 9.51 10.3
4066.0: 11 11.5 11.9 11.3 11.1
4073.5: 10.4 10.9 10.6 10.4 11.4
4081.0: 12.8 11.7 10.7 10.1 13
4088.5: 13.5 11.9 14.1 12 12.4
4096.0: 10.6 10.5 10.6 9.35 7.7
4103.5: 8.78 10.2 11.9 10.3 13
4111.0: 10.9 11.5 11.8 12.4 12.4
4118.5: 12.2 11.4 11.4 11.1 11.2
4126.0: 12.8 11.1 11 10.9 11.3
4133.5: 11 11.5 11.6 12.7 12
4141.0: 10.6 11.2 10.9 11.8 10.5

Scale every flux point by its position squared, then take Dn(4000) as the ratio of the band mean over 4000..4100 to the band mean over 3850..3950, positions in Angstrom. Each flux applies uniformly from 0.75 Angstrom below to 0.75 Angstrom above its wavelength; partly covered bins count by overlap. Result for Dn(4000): 1.9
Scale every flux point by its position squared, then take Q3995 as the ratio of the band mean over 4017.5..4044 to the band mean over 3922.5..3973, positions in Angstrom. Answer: 2.0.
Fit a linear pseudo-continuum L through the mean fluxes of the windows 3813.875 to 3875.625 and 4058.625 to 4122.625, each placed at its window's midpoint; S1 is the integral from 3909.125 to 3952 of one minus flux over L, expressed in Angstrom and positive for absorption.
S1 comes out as 6.9 Angstrom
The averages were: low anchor 5.75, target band 6.39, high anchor 11.2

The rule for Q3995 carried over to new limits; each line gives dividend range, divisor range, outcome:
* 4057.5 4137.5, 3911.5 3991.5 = 1.73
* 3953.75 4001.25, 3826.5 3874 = 1.58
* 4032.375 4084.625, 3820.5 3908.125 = 1.97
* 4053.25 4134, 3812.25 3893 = 2.13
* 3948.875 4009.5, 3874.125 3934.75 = 1.35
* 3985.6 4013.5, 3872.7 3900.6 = 1.77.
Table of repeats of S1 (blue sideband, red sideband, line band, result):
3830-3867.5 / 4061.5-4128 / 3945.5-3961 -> -1.5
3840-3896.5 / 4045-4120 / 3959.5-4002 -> 3.1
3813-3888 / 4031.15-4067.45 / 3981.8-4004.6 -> -3.8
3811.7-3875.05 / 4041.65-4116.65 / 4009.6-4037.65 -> -4.8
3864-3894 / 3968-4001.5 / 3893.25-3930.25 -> -2.0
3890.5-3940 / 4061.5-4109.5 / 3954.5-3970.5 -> 3.6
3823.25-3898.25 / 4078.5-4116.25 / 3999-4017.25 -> -3.9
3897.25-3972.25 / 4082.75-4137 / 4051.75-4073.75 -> -1.4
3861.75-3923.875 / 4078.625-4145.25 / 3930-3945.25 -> 7.1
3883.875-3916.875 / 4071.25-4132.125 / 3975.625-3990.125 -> -0.5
